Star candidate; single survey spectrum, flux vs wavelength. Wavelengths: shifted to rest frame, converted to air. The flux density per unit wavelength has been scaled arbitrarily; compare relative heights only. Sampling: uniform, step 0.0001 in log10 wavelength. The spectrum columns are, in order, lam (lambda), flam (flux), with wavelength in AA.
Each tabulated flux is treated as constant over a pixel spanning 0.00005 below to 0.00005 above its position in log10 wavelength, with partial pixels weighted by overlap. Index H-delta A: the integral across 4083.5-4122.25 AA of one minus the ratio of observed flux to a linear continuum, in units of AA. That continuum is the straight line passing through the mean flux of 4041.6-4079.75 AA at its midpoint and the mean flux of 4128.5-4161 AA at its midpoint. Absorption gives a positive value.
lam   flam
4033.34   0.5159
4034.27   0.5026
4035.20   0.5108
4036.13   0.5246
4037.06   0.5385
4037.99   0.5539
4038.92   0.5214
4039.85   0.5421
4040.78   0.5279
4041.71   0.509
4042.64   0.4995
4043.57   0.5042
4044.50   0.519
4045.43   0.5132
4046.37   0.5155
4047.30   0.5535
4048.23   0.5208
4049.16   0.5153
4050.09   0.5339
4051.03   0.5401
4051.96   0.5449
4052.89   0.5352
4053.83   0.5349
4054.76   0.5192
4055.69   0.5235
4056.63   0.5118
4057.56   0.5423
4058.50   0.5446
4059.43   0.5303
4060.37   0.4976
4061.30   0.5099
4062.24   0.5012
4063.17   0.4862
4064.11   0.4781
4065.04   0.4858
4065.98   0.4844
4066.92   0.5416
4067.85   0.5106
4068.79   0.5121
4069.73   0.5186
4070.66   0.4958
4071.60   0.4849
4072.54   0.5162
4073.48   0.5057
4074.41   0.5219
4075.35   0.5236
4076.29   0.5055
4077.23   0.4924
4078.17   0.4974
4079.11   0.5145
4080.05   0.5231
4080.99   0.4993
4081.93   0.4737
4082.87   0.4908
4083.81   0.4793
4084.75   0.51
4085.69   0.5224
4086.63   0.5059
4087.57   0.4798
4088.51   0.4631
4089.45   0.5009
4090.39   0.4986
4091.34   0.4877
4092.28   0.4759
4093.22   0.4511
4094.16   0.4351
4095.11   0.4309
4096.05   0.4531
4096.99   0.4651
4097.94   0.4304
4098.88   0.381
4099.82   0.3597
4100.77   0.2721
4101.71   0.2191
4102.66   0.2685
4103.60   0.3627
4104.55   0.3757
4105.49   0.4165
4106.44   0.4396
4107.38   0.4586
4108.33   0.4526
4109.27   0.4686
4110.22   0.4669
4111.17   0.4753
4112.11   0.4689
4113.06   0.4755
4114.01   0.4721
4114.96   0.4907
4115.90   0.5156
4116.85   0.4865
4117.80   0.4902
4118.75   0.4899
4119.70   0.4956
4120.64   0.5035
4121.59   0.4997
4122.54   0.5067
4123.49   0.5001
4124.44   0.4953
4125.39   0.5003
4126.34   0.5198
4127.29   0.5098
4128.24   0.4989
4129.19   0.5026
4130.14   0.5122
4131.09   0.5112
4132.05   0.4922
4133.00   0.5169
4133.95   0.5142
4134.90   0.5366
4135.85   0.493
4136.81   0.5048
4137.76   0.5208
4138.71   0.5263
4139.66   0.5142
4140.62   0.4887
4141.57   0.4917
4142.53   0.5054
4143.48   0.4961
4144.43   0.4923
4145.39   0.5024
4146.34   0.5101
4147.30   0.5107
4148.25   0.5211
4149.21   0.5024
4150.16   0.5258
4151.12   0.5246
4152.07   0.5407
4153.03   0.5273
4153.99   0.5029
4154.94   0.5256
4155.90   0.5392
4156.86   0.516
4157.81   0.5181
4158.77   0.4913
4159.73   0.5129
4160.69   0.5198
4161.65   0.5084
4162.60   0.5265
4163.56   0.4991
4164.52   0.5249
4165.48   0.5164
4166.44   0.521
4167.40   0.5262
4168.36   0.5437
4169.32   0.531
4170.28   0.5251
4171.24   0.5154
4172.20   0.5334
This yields 4.9 AA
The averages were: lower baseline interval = 0.515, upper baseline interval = 0.512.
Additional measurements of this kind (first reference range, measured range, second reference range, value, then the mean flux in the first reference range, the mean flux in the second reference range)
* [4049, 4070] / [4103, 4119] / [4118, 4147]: 1.61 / 0.517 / 0.505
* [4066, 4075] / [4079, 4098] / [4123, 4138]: 1.08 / 0.511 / 0.508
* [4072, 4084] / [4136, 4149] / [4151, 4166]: 0.23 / 0.504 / 0.518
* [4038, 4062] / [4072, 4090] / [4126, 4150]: 0.61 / 0.525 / 0.508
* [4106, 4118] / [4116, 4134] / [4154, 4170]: -0.62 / 0.474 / 0.52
